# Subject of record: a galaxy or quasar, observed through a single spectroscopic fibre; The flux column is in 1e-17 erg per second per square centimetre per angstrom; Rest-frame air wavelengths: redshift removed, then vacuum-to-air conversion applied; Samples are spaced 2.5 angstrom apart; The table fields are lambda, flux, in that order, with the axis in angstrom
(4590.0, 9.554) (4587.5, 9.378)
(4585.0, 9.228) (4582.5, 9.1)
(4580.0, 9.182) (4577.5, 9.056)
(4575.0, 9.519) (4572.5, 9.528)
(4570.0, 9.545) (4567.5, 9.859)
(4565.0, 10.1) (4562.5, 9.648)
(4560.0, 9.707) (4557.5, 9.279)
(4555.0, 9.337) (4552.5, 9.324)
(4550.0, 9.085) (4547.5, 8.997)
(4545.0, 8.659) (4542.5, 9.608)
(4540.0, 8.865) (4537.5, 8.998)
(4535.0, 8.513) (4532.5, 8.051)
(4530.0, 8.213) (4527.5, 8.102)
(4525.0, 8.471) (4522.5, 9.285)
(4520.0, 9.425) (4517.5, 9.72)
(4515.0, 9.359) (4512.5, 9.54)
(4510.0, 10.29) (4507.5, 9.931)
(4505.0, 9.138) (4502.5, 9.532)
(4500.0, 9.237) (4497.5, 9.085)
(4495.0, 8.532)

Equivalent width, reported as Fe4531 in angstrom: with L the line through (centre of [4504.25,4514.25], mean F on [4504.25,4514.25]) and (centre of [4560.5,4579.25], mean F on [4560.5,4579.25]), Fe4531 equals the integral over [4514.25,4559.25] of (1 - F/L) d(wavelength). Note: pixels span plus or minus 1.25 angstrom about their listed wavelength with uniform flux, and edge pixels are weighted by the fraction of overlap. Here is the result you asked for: 3.3 angstrom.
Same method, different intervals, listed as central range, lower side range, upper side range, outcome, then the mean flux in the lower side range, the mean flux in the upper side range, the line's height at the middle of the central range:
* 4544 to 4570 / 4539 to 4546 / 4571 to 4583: -0.7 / 9.06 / 9.29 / 9.16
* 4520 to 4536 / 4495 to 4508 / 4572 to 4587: 1.3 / 9.27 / 9.26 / 9.27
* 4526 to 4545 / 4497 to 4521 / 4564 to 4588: 1.8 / 9.54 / 9.44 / 9.5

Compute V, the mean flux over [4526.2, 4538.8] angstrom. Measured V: 8.38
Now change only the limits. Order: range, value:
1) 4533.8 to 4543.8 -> 9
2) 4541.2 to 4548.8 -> 9.09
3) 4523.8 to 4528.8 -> 8.28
